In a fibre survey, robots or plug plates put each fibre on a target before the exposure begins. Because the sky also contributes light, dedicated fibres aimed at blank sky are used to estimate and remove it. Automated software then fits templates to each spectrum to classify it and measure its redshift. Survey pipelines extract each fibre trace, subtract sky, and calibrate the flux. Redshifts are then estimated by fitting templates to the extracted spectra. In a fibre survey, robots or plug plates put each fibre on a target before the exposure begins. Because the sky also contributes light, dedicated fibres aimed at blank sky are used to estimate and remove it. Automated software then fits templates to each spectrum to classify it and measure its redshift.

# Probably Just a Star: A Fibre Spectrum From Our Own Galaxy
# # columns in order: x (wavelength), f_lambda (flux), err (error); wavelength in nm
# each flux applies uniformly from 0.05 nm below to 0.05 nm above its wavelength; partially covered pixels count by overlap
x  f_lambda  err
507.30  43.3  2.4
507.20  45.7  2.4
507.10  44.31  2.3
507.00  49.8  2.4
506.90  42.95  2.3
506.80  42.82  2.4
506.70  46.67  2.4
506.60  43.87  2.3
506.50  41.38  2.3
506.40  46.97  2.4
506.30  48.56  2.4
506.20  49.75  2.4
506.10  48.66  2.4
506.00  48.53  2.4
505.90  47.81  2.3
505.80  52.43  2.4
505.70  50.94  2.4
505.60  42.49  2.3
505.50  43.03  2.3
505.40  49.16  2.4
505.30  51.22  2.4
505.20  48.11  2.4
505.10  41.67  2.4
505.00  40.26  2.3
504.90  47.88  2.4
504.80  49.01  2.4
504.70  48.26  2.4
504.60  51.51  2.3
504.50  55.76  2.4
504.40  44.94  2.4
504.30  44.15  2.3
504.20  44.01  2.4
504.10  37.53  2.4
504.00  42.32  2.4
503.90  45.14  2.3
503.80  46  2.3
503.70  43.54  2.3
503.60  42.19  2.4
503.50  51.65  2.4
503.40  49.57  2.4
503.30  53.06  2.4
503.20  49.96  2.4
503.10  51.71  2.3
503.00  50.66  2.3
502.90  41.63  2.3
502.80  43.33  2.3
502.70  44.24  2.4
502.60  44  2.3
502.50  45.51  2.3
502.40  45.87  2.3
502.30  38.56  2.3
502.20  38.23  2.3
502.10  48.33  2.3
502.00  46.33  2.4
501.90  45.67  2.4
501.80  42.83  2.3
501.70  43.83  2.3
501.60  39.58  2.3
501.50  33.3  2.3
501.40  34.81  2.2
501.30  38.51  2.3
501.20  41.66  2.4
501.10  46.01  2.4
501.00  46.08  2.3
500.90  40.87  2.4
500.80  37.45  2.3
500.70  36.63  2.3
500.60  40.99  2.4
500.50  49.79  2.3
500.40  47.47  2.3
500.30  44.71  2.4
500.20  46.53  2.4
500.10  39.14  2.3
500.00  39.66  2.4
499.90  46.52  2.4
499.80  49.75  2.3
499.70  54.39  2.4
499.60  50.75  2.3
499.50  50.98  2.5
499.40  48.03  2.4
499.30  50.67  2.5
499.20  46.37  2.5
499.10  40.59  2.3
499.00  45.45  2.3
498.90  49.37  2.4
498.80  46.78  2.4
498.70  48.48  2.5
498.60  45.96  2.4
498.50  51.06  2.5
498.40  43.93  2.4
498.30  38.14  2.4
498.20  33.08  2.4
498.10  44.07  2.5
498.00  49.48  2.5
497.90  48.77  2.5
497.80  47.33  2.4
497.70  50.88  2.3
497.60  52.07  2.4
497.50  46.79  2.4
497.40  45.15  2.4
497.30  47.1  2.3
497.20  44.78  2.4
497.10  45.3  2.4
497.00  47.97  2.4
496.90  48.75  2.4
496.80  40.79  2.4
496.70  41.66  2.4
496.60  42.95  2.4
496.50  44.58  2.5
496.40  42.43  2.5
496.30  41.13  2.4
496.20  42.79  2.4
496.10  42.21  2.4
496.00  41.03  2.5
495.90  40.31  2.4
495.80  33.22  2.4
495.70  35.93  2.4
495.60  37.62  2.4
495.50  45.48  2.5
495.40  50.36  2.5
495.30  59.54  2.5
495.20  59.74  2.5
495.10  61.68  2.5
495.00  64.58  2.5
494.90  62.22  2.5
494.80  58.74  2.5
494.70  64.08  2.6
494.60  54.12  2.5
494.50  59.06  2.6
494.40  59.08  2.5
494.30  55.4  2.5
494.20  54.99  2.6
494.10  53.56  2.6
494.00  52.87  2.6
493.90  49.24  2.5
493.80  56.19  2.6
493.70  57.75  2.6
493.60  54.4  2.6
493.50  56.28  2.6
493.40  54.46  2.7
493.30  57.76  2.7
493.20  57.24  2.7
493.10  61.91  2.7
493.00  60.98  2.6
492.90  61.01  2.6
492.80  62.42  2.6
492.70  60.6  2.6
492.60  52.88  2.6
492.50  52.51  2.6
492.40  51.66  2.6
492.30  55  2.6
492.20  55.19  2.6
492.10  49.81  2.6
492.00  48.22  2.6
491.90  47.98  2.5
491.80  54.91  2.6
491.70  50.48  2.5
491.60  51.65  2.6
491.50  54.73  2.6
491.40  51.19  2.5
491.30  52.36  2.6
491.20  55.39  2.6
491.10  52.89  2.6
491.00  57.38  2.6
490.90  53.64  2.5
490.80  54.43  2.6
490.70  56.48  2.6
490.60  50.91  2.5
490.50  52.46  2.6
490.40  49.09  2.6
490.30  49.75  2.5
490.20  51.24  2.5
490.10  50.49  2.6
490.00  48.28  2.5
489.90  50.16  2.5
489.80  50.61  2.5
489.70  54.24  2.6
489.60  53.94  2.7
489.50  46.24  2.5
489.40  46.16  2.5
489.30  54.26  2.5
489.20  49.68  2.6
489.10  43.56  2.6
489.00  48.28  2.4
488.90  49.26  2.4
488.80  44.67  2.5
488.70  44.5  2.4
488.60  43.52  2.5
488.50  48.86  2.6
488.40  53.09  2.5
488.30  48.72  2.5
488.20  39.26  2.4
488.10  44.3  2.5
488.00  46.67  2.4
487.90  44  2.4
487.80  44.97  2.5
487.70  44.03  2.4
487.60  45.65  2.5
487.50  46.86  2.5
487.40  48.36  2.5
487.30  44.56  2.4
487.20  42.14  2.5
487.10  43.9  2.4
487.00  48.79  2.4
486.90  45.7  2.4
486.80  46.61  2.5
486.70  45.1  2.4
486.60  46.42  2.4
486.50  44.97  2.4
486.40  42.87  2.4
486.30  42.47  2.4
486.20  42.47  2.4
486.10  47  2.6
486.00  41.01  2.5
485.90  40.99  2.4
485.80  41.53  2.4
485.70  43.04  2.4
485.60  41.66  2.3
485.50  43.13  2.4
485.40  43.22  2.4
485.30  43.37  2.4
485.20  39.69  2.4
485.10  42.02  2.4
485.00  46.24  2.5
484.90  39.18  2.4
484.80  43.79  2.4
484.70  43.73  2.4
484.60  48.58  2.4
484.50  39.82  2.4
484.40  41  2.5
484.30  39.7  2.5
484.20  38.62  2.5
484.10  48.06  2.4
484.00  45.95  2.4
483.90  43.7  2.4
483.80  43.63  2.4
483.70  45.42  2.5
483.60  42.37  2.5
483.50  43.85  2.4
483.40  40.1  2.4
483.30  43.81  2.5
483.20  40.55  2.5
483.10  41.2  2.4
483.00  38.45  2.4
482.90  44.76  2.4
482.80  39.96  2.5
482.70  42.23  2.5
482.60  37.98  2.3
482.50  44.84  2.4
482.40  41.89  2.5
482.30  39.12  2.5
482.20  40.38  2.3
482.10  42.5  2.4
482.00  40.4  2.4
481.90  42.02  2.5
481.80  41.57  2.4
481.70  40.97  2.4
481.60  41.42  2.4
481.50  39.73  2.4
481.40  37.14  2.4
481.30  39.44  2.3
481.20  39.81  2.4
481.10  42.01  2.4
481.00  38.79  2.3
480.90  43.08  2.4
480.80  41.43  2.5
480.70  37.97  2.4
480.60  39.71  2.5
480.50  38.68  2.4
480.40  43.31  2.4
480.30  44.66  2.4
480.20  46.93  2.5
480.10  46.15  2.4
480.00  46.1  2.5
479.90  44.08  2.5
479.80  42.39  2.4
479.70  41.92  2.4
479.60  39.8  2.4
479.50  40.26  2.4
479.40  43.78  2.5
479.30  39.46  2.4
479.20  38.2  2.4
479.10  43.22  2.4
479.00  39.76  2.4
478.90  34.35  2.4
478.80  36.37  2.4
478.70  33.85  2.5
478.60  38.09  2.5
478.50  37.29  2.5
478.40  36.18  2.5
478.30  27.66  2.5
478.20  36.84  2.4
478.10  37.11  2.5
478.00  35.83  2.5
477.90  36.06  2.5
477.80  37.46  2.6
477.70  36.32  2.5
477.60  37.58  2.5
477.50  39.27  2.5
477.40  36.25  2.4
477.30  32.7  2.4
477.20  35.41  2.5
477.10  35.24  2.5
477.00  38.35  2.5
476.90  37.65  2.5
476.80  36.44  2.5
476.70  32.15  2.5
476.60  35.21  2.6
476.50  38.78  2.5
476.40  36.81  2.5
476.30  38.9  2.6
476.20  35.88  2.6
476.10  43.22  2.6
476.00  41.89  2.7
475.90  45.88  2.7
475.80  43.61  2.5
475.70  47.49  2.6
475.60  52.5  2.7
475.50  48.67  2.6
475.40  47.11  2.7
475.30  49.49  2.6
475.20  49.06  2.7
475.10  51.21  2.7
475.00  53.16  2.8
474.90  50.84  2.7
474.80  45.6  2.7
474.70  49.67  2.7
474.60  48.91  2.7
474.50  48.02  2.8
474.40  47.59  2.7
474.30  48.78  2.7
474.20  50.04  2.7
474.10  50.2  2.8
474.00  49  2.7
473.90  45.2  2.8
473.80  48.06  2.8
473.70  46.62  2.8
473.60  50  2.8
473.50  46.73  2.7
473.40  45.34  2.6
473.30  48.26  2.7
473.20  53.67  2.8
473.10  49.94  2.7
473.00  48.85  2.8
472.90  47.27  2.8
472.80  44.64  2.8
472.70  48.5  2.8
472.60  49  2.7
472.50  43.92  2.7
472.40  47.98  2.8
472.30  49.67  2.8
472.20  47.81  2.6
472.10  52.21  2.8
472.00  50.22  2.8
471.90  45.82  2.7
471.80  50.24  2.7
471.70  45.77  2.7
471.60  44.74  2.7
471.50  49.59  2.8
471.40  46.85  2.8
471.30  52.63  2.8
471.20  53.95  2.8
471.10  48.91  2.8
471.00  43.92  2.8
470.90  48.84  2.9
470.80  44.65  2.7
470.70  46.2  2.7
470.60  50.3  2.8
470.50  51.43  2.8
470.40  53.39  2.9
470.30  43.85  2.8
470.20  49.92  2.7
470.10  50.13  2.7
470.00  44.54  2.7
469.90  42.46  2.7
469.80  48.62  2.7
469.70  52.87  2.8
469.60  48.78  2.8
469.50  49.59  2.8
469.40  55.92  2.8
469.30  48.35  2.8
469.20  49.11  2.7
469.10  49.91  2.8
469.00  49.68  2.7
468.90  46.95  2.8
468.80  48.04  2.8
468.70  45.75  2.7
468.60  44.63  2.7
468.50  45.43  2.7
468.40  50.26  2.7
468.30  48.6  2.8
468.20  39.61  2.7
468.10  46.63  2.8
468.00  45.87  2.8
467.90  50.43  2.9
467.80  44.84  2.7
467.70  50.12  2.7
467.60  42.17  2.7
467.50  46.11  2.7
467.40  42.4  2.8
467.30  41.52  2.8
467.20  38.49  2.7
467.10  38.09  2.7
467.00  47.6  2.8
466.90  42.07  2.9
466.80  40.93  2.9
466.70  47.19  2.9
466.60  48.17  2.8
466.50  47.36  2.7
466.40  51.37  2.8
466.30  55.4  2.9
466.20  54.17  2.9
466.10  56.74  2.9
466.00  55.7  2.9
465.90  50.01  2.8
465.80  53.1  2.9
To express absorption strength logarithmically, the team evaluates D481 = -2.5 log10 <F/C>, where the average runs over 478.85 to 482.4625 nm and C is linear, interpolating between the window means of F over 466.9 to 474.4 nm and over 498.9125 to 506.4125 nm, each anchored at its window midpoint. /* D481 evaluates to 0.14 mag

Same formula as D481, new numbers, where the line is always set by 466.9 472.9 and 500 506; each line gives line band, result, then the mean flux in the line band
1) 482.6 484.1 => 0.09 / 42.6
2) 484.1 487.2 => 0.07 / 43.3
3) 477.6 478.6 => 0.29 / 35.9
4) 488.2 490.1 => -0.06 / 48.6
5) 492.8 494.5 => -0.24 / 56.7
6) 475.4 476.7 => 0.12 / 42.2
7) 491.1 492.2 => -0.14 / 51.9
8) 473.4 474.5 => -0.02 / 48.1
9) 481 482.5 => 0.14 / 40.7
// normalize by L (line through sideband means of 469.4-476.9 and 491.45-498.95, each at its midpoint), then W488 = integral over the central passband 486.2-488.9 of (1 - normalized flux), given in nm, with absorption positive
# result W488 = 0.22 nm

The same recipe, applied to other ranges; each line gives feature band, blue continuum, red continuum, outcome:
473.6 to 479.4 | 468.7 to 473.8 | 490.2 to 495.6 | 0.96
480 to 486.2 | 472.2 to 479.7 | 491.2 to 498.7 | 0.51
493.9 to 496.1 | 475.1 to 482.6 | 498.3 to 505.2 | -0.43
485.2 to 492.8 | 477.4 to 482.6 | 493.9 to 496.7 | -0.40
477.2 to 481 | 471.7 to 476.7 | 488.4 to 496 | 0.73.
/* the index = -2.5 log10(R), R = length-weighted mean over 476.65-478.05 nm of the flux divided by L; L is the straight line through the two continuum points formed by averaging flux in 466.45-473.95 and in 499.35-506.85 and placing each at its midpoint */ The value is 0.28 mag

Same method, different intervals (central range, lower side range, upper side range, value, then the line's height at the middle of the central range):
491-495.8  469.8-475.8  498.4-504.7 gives -0.18 mag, 46.1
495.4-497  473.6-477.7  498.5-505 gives 0.08 mag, 44.9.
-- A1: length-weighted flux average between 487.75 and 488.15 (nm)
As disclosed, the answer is 45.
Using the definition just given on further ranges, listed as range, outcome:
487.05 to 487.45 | 44.7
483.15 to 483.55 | 42.1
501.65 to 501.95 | 44.1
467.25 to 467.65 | 43.1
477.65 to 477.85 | 36.9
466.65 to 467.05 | 44.4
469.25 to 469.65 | 50.7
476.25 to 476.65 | 37.4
